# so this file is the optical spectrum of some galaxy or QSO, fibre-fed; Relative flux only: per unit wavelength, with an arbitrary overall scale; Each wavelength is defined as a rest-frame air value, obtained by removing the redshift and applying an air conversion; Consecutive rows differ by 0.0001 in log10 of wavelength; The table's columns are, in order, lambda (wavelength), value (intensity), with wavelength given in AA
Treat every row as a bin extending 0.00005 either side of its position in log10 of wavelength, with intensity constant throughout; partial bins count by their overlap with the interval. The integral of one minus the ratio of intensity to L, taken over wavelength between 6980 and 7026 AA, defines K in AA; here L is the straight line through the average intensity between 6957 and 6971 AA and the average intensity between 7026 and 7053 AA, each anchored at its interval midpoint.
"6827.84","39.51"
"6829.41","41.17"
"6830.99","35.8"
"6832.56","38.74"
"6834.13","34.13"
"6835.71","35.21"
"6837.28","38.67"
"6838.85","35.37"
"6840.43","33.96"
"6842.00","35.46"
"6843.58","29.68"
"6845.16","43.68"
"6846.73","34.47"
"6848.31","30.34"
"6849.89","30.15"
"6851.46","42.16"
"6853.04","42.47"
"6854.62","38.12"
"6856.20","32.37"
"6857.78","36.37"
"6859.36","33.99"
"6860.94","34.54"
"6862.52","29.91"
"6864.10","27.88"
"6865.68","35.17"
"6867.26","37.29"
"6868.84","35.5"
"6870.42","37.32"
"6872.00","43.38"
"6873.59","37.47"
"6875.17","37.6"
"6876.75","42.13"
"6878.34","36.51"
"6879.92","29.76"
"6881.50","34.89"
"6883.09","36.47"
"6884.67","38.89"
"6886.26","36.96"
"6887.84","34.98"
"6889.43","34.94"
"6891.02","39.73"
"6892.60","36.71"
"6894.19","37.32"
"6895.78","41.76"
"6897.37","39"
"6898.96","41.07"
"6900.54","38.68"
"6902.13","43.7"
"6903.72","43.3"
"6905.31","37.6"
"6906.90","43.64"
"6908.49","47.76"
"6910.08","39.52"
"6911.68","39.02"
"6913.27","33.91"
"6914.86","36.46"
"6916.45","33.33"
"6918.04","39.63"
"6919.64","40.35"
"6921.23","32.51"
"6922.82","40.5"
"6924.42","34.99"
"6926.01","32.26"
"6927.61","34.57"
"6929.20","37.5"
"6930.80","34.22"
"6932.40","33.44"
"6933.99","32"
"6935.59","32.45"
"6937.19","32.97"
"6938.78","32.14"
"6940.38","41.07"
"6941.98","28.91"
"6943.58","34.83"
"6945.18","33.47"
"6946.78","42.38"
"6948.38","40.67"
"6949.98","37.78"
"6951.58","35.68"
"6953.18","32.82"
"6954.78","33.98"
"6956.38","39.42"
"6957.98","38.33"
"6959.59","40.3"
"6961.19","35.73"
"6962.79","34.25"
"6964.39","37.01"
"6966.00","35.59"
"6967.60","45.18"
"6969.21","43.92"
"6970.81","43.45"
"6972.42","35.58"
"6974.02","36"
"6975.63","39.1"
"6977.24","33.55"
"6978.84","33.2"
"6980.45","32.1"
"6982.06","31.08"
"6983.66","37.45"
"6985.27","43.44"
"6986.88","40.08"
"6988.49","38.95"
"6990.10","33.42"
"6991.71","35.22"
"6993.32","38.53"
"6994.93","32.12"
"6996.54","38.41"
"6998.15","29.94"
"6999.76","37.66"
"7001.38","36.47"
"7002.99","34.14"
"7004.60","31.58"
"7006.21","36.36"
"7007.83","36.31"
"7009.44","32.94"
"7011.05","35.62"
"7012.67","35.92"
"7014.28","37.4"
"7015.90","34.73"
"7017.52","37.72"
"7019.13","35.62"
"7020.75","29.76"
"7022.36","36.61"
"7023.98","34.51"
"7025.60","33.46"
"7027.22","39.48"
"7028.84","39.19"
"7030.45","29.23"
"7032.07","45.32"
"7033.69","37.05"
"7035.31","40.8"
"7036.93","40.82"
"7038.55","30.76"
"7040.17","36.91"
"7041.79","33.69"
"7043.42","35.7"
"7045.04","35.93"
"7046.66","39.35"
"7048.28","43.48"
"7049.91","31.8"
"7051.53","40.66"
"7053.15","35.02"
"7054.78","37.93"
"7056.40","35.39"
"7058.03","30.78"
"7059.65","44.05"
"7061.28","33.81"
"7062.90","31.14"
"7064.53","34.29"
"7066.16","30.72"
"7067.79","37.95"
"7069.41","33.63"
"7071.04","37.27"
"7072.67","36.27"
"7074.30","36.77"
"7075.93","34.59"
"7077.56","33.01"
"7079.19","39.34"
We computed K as 3.3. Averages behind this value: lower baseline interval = 39.1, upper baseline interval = 37.4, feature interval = 35.5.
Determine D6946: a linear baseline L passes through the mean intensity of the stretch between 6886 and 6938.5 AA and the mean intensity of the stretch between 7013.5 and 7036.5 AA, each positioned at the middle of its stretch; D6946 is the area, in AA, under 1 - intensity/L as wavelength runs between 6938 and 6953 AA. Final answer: 0.4 AA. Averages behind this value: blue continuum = 37.4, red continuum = 36.6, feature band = 36.2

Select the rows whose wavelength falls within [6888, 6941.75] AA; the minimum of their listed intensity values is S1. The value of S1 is 32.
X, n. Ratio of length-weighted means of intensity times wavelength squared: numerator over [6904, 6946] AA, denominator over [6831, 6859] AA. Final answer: 1.03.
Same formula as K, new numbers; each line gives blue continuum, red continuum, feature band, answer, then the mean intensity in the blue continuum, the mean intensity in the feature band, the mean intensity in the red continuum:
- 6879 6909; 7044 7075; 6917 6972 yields 1.93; 38.7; 36.6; 36.1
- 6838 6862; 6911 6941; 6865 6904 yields -2.77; 35.5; 38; 35.4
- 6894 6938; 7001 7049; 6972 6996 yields 0.47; 37.6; 36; 36.2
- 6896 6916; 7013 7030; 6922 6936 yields 1.65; 40.2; 34.7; 35.7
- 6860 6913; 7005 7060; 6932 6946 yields 1.44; 37.8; 33.5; 36.4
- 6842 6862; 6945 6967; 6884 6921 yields -2.66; 35.6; 39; 37.1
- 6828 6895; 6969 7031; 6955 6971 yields -1.35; 36.2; 39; 35.9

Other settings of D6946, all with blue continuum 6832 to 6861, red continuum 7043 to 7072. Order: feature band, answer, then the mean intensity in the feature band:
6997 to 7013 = 0.6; 34.7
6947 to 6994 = -1.9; 37.4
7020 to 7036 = -0.2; 36.5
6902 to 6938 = -1.2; 37.1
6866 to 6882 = -0.6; 37.2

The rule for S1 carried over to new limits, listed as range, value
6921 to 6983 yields 28.91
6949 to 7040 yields 29.23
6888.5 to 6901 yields 34.94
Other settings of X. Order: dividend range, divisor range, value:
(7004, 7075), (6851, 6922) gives 1.00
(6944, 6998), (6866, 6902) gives 1.01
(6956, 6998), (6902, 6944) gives 1.03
